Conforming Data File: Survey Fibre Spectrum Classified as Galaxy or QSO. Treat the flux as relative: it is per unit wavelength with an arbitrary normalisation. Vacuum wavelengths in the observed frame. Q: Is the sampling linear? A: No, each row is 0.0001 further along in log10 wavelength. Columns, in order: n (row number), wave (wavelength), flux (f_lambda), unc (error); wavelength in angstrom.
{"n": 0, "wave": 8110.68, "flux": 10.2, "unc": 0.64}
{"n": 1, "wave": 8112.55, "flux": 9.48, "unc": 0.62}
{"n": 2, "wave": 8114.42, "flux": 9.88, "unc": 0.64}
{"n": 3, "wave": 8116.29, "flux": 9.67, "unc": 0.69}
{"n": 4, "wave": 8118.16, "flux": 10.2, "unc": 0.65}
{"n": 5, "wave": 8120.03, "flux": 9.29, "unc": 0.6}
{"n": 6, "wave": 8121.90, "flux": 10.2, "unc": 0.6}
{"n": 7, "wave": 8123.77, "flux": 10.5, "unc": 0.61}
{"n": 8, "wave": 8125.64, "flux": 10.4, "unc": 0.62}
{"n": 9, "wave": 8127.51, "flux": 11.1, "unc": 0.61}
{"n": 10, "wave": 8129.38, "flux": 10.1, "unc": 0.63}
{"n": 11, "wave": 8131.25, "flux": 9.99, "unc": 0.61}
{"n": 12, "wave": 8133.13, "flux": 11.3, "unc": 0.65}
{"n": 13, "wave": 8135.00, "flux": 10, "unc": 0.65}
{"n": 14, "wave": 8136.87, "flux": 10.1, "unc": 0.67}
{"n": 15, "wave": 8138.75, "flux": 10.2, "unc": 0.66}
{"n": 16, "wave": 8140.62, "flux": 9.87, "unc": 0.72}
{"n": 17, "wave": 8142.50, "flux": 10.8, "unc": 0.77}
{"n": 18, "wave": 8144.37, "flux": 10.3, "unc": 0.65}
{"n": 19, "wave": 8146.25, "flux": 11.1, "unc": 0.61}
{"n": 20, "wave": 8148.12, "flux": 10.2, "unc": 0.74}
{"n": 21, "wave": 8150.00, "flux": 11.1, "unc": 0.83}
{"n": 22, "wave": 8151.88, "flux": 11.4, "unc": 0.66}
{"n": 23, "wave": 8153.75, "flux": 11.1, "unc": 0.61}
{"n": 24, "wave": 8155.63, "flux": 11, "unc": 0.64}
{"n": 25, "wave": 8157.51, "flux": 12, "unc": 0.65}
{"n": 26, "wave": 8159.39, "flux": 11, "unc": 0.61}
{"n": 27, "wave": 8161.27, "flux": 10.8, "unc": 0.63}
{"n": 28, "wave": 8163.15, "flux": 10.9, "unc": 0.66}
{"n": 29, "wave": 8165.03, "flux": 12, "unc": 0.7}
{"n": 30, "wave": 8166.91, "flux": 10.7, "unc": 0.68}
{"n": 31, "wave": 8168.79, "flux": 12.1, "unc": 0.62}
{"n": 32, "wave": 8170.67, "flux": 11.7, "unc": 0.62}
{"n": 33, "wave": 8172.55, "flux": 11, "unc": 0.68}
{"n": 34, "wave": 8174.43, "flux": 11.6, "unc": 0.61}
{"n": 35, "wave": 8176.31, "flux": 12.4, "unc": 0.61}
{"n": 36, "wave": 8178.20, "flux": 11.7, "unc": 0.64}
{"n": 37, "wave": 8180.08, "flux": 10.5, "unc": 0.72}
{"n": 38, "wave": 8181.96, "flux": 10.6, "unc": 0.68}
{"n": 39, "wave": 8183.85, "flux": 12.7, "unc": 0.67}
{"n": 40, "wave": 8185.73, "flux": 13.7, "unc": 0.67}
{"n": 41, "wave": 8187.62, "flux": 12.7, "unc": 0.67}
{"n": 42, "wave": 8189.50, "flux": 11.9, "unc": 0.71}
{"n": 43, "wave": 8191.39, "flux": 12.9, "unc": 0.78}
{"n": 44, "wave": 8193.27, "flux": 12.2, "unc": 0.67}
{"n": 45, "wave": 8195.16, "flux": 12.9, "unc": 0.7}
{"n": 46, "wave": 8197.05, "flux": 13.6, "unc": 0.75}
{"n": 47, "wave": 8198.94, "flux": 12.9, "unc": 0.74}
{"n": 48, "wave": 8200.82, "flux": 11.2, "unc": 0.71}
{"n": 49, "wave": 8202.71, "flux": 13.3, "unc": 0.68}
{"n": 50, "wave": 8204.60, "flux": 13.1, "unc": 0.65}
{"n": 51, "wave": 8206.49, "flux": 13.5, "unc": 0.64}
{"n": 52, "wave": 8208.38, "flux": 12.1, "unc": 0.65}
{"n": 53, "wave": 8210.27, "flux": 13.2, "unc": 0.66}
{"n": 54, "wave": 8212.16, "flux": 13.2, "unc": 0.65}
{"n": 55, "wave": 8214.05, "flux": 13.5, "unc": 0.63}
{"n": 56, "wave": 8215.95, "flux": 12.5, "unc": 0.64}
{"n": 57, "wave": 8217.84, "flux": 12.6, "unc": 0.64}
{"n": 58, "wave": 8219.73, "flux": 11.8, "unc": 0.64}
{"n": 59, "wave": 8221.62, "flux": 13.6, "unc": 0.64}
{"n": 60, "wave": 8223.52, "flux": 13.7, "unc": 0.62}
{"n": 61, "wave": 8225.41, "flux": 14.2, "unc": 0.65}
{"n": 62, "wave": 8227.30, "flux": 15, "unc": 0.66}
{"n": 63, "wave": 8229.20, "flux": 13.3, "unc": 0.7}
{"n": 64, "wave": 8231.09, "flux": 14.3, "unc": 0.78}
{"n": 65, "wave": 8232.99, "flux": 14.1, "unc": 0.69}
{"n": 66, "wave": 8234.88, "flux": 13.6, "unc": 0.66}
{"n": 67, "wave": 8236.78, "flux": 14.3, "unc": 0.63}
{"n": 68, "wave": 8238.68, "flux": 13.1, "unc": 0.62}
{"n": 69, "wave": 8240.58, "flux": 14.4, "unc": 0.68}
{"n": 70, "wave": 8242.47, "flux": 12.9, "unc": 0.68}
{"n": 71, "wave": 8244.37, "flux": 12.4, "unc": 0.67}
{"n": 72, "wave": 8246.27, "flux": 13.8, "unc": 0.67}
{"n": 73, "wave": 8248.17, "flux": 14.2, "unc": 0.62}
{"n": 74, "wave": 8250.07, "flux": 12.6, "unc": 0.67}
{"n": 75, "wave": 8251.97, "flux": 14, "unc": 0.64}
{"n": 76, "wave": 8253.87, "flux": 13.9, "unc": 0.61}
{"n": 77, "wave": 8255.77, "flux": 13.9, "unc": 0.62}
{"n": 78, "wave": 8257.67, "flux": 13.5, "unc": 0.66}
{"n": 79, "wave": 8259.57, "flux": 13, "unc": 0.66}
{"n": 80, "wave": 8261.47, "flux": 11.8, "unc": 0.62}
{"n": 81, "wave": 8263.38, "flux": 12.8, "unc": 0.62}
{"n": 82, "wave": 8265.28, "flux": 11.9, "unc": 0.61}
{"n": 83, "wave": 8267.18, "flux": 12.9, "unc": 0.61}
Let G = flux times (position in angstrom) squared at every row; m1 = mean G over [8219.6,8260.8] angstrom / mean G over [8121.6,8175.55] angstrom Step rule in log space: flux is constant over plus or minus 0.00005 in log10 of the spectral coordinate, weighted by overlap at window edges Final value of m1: 1.3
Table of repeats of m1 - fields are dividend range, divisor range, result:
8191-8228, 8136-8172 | 1.21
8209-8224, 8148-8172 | 1.17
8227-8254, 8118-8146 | 1.36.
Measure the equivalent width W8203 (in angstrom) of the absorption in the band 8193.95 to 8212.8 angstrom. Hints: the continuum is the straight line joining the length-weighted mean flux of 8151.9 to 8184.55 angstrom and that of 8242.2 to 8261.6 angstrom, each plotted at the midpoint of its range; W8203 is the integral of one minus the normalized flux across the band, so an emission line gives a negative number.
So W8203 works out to -1.0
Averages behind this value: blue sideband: 11.4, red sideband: 13.3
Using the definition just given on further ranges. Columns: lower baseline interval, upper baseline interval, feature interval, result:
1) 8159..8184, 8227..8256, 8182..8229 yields -1.72 angstrom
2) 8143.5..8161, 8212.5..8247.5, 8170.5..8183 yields 0.47 angstrom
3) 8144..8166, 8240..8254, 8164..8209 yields -1.10 angstrom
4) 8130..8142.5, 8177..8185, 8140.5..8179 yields -1.07 angstrom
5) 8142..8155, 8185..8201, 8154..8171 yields 0.17 angstrom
